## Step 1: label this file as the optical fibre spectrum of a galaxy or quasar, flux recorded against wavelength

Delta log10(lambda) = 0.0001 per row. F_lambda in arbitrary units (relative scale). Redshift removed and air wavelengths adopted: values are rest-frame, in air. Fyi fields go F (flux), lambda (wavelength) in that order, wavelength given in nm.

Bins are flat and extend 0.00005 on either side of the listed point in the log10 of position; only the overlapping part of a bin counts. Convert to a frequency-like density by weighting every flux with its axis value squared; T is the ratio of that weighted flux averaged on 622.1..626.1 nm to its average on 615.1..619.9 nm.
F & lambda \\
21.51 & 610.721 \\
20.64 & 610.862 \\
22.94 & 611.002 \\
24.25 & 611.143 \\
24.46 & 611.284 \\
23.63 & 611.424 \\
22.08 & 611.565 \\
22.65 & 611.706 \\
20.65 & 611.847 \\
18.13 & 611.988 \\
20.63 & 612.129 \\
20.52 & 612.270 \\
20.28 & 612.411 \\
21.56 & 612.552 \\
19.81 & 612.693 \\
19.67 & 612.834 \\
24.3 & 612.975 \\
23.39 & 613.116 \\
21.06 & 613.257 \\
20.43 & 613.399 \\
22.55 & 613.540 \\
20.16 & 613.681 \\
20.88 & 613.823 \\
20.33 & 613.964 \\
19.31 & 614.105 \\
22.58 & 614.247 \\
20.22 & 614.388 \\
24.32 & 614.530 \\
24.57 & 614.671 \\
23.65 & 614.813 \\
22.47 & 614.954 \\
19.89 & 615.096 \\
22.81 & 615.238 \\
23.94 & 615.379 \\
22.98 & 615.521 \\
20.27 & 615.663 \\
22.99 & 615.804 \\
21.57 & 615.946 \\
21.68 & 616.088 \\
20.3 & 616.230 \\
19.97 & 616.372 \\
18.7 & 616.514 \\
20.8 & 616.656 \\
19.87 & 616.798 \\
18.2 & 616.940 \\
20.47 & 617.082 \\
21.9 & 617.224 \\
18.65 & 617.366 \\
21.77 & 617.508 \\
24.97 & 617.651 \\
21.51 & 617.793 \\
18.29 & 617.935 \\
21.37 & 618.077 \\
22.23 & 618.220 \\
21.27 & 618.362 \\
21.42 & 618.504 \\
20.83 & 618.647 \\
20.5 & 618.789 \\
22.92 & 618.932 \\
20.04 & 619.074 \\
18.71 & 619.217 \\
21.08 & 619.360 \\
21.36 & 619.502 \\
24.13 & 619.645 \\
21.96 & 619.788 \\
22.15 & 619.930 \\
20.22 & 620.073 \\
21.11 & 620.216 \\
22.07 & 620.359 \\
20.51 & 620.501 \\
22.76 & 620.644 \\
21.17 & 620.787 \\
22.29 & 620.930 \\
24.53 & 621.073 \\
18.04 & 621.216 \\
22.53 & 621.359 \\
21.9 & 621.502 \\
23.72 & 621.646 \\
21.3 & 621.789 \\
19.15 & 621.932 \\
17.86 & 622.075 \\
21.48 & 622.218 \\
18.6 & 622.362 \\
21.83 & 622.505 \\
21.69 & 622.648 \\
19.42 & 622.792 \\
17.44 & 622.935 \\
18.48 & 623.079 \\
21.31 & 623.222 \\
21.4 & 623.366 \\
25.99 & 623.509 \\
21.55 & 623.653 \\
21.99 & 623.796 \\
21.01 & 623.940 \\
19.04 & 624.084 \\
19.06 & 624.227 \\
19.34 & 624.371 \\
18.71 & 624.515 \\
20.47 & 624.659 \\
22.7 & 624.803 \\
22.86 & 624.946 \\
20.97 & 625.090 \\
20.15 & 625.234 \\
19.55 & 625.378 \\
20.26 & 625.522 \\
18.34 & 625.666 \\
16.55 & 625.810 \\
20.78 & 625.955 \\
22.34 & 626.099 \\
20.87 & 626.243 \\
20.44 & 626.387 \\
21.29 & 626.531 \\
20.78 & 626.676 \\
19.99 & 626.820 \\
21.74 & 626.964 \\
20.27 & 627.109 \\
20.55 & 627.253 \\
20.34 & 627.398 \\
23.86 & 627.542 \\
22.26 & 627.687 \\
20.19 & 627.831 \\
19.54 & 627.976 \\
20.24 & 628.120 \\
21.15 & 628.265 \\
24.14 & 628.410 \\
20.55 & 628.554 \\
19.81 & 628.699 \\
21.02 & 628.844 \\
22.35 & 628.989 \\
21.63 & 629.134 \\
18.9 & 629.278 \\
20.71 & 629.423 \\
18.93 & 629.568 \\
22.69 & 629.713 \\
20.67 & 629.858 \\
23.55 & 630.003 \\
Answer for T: 1.0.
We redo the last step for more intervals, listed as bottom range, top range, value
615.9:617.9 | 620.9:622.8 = 1.03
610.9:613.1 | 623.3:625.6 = 1.00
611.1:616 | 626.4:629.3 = 1.01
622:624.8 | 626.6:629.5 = 1.04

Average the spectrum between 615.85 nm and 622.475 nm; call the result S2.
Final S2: 21.1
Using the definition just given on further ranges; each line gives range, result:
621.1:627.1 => 20.6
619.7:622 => 21.6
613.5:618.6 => 21.3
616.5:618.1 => 20.6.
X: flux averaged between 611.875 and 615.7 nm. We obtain 21.5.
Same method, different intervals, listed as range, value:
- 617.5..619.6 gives 21.2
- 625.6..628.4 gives 20.7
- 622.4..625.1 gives 20.8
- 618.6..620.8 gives 21.4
